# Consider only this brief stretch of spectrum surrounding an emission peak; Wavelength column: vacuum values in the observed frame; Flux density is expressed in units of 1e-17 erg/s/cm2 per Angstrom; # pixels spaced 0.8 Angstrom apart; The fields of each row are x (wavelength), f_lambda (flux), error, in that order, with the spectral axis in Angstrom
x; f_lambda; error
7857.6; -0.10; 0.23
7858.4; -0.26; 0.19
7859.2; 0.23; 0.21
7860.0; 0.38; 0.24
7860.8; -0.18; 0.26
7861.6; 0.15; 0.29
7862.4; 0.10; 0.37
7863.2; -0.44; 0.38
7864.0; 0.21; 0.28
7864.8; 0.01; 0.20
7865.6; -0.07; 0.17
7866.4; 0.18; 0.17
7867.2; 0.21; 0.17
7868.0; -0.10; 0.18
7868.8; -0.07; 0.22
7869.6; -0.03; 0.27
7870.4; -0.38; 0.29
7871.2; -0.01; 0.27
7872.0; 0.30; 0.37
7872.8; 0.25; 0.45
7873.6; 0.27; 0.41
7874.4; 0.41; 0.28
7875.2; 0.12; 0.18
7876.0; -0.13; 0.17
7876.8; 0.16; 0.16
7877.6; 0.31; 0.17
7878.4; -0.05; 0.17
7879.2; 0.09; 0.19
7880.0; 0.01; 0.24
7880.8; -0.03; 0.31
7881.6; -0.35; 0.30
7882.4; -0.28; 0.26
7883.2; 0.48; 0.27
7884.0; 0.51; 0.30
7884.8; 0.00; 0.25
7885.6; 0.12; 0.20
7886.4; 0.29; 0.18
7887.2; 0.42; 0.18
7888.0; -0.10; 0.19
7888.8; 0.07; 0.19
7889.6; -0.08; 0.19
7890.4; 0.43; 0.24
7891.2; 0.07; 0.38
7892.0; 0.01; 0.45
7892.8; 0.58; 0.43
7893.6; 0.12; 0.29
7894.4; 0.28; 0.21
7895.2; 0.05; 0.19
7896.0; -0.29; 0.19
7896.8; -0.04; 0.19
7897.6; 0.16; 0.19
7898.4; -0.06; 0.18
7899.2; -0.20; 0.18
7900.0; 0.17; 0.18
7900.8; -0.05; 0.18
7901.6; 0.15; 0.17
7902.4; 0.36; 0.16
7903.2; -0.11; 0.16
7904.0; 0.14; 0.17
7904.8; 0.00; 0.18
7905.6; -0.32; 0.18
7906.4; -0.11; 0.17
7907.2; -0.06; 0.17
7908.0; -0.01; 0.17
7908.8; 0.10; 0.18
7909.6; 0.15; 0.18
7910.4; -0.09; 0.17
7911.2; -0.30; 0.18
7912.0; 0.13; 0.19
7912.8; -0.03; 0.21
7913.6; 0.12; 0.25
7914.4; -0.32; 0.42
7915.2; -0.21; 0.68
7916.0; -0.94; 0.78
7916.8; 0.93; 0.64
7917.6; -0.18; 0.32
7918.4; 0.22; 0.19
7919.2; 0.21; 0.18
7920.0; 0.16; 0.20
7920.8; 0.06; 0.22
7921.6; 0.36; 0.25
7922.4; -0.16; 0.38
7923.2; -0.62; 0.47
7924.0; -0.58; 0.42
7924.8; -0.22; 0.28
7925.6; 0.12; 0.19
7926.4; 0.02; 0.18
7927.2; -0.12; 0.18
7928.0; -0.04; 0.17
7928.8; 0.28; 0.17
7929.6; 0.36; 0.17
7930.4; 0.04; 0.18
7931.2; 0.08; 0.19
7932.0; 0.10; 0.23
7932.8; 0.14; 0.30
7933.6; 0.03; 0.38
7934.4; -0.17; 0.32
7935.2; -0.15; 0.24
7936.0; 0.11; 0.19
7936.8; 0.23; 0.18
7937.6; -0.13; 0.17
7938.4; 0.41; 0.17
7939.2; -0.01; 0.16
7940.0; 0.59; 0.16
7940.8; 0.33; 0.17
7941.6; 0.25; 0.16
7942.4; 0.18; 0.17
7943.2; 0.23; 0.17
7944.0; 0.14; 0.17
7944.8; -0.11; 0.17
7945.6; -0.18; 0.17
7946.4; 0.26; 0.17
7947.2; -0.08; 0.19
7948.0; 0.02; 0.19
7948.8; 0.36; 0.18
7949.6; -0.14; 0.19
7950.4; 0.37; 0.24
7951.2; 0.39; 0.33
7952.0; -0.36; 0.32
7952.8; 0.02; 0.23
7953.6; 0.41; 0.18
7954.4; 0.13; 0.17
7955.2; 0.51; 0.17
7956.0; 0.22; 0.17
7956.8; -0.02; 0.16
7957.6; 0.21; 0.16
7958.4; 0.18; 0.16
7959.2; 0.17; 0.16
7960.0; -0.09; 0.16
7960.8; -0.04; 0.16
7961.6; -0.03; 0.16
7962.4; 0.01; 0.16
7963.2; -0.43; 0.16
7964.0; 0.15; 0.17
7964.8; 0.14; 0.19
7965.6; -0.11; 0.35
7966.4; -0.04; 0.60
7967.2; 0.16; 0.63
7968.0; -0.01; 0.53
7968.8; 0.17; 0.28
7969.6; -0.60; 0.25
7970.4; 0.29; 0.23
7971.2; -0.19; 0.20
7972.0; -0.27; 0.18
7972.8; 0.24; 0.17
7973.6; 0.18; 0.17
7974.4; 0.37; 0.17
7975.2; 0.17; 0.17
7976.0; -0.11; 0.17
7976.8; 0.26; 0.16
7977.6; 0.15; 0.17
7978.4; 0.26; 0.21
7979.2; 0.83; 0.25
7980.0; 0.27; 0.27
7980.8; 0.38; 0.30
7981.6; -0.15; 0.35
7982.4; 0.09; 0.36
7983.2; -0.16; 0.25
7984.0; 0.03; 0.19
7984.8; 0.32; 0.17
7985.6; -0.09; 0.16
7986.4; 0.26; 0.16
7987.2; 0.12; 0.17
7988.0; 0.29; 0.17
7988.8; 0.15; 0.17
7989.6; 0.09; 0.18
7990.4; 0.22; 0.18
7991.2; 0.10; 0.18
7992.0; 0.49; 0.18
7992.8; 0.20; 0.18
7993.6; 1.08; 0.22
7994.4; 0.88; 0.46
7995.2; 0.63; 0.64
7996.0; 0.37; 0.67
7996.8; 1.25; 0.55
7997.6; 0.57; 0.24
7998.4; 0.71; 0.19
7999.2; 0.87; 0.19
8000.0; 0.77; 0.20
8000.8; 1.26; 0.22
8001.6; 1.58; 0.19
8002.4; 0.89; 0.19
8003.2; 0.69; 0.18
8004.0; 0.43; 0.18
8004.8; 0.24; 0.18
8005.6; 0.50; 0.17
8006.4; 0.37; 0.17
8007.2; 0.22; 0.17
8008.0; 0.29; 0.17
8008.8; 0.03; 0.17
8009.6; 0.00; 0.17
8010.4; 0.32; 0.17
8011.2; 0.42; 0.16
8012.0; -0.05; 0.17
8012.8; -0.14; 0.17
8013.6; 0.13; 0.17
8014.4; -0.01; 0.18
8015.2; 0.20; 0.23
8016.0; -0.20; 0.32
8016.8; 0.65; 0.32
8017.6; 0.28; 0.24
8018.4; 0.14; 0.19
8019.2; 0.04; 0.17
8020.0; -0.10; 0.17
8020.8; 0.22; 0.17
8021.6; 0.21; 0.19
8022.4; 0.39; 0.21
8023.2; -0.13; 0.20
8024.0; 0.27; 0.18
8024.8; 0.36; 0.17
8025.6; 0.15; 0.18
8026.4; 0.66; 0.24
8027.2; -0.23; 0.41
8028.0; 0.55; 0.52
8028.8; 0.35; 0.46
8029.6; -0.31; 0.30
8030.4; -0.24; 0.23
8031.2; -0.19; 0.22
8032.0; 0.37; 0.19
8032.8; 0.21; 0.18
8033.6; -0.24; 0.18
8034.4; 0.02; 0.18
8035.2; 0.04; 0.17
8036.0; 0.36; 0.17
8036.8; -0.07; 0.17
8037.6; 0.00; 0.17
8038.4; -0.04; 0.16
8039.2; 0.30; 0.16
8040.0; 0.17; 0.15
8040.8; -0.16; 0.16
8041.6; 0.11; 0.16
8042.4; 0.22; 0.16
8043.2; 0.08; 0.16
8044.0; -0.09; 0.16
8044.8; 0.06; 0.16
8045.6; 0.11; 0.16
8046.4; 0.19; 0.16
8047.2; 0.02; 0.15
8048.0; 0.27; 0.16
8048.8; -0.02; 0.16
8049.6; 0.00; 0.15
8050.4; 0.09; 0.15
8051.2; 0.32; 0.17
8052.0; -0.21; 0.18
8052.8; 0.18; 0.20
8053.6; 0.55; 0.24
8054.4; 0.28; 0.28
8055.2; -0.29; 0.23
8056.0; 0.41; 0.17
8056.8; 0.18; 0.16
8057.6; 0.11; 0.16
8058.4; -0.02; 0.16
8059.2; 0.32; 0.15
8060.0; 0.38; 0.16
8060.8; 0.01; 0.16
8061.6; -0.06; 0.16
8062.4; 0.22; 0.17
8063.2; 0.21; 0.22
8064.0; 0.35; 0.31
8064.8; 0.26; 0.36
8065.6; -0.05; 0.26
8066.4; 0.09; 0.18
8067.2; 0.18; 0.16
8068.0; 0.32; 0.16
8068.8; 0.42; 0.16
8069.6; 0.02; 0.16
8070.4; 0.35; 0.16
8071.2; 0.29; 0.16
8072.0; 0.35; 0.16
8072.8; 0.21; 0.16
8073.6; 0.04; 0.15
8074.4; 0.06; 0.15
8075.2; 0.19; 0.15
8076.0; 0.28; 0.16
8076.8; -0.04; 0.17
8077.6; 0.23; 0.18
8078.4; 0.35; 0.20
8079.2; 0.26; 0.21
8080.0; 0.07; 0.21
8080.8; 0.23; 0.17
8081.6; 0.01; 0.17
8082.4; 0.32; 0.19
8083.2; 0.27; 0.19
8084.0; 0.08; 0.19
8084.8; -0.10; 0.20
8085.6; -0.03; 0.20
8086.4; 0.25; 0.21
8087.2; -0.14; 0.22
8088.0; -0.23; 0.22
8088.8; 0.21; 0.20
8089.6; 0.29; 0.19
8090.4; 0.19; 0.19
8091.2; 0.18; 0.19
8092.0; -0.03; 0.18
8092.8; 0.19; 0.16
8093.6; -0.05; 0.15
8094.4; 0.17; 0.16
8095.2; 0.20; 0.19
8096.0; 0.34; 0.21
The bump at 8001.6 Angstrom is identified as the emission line [O II] 3727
